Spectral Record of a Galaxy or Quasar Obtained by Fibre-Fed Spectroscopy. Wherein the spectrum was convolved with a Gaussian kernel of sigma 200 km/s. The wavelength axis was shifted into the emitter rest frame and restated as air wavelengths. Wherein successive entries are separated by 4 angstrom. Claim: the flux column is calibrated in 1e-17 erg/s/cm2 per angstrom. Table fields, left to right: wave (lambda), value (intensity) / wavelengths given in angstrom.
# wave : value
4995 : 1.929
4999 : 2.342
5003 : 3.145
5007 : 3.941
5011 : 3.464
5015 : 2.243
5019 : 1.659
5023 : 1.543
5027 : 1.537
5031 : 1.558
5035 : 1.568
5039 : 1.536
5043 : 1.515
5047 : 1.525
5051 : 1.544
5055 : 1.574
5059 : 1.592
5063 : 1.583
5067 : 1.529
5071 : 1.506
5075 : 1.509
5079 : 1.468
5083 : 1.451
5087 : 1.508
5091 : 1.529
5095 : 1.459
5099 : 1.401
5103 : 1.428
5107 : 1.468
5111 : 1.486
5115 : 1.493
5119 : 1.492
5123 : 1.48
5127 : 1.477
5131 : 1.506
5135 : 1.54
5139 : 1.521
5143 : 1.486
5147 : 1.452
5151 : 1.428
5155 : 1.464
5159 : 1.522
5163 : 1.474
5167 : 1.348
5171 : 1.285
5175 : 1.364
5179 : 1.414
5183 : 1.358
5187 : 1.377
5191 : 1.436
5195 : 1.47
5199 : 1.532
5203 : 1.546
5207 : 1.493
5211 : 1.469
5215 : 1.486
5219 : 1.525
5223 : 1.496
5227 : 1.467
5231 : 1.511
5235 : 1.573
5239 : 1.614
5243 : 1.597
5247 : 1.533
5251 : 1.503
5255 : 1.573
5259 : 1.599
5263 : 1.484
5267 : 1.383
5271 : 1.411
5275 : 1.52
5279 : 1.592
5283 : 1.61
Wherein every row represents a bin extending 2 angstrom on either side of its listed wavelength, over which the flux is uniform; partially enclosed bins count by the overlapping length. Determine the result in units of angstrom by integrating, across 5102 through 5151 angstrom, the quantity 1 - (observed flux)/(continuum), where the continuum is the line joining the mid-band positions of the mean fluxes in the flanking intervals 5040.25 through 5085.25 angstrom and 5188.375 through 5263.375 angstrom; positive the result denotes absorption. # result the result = 1.3 angstrom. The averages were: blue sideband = 1.53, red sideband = 1.52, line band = 1.48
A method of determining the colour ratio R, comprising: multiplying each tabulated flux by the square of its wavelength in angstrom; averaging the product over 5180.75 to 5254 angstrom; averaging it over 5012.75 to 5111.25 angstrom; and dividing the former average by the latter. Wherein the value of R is 1.03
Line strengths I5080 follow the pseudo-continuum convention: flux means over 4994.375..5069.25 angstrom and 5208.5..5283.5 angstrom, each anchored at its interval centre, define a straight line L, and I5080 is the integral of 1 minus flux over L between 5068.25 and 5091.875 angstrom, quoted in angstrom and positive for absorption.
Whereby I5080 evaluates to 4.7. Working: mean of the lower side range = 1.96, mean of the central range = 1.49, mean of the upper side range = 1.52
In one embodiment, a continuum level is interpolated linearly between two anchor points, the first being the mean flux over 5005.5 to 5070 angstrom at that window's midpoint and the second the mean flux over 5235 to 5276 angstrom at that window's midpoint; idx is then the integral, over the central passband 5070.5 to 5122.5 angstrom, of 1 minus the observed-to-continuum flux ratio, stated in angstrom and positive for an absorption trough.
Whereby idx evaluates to 8.4 angstrom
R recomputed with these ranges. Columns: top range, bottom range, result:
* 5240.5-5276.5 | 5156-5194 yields 1.11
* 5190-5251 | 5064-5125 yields 1.08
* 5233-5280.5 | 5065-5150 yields 1.09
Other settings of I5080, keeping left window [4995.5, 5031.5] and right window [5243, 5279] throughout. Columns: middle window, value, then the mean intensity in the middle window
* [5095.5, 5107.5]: 3.7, 1.43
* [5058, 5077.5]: 5.9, 1.54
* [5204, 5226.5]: 2.4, 1.49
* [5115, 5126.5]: 3.0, 1.49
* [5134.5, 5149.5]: 3.4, 1.49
